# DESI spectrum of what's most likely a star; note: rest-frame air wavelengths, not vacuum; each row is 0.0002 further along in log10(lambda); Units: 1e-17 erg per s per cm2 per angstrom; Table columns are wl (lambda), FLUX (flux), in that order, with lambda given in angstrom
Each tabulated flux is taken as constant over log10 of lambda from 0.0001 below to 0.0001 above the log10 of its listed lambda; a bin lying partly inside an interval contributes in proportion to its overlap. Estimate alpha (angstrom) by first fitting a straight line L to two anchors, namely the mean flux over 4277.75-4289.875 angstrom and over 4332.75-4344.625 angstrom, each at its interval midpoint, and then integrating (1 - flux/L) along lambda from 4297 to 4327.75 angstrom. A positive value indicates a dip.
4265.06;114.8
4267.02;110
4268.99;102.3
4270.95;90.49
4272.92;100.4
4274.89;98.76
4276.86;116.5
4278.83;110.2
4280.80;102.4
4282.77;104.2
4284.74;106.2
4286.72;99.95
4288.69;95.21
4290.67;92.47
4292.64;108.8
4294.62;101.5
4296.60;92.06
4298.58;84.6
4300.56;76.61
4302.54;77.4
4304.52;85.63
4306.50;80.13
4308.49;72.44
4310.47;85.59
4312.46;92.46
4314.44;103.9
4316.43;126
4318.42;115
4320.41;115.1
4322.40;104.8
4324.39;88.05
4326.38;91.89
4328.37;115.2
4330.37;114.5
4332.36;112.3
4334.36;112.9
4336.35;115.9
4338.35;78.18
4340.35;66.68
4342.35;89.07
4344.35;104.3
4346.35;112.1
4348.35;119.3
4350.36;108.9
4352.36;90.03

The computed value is 1.6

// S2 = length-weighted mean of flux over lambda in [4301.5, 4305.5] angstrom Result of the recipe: 81.5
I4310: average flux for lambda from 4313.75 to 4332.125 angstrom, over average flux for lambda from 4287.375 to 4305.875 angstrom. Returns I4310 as 1.20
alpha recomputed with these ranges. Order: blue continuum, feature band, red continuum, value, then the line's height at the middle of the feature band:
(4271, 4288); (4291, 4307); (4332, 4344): 2.0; 101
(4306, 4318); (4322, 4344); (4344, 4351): 1.2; 105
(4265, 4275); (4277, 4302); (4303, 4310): -2.2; 90.1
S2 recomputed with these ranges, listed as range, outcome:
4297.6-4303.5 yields 79.6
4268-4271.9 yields 96.5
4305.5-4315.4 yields 86.9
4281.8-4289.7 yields 101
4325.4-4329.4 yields 104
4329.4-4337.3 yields 114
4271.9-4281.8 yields 106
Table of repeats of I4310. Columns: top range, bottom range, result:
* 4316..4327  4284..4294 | 1.06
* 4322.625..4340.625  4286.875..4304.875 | 1.11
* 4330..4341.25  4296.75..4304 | 1.22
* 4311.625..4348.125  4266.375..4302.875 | 1.05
